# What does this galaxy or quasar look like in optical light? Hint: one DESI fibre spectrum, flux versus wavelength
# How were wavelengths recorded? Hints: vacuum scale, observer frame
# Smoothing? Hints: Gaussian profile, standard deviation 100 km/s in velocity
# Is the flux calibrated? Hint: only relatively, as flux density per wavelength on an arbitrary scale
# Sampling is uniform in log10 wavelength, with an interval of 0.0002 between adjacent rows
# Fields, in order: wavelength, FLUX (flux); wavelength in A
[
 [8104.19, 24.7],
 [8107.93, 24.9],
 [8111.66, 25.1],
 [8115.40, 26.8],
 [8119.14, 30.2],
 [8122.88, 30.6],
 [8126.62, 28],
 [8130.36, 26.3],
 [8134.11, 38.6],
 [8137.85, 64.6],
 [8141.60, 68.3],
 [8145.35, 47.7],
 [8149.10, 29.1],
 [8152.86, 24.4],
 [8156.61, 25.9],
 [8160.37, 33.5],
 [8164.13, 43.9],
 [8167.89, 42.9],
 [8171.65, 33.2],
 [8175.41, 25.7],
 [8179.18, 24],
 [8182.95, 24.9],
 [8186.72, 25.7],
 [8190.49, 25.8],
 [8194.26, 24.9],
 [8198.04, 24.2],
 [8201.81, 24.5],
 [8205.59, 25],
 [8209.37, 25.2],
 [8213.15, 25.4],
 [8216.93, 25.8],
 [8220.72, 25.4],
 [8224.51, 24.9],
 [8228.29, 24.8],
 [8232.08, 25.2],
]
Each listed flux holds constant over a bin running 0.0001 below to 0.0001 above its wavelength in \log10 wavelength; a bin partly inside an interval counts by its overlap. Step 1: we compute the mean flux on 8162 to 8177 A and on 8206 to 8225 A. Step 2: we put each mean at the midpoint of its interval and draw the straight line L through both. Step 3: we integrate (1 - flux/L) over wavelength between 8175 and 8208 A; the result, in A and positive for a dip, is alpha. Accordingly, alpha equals 6.5 A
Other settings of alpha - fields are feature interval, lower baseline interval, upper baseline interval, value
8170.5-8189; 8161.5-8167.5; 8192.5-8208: 4.4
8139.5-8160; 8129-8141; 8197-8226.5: 1.9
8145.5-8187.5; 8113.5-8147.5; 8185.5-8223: 2.1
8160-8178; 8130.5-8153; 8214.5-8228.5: 1.5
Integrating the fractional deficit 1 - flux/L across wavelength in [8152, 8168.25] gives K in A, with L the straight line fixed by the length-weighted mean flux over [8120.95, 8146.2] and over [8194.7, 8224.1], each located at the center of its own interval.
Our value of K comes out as 1.2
